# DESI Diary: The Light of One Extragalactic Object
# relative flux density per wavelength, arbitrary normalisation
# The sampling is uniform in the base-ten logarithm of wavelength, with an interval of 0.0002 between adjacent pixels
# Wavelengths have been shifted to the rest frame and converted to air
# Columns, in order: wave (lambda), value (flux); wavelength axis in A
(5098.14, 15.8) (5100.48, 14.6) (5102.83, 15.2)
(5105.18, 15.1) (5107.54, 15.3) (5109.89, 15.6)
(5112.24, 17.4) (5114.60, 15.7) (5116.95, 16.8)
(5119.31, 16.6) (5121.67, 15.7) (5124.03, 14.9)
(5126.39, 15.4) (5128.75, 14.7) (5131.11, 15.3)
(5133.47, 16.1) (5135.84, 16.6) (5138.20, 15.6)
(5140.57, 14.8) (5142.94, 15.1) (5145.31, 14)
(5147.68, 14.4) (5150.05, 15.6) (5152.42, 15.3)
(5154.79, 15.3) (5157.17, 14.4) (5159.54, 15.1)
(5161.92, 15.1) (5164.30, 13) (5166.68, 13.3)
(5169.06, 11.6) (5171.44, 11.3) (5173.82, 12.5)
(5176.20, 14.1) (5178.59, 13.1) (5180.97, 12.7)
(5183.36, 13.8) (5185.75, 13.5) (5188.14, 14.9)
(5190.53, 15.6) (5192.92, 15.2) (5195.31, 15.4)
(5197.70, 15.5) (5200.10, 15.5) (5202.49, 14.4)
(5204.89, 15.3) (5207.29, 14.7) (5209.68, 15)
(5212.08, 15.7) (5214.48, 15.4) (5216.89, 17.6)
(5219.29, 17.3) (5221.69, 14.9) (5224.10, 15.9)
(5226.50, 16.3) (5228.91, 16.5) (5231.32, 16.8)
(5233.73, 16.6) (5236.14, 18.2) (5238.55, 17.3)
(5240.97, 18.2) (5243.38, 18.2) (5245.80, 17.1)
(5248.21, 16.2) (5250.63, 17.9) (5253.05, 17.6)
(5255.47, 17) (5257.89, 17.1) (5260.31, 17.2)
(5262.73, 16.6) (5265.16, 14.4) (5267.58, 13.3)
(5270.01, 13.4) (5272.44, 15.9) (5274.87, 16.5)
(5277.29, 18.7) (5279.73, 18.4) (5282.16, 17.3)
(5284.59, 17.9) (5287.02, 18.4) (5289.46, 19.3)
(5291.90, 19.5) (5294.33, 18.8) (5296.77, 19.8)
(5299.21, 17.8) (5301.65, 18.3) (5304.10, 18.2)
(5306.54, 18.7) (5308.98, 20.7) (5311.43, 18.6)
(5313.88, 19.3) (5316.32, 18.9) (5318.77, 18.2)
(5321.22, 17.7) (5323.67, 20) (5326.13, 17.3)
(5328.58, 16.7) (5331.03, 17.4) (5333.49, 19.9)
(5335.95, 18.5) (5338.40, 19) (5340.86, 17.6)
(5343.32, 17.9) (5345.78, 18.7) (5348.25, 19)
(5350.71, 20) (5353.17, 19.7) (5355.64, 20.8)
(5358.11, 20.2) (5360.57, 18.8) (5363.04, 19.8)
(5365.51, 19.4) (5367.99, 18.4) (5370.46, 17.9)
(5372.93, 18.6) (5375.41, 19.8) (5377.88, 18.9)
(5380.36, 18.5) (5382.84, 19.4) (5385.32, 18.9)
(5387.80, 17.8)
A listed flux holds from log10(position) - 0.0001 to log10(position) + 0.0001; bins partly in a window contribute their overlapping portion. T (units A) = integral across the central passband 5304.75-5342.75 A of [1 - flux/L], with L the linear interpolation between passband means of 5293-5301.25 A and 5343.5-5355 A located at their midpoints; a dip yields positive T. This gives 1.0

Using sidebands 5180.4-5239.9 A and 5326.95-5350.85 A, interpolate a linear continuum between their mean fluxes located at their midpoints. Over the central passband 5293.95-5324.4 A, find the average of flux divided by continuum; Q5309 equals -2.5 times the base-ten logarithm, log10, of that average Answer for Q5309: -0.06 mag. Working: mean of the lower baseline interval 15.6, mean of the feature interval 18.8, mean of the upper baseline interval 18.4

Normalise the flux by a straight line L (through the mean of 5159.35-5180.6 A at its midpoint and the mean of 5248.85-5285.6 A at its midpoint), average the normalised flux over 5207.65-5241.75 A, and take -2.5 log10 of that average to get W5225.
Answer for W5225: -0.10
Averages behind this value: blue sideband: 13.1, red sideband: 16.6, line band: 16.5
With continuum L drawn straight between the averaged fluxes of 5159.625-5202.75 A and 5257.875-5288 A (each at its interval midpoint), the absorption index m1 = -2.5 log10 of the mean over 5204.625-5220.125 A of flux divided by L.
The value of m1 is -0.07 mag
